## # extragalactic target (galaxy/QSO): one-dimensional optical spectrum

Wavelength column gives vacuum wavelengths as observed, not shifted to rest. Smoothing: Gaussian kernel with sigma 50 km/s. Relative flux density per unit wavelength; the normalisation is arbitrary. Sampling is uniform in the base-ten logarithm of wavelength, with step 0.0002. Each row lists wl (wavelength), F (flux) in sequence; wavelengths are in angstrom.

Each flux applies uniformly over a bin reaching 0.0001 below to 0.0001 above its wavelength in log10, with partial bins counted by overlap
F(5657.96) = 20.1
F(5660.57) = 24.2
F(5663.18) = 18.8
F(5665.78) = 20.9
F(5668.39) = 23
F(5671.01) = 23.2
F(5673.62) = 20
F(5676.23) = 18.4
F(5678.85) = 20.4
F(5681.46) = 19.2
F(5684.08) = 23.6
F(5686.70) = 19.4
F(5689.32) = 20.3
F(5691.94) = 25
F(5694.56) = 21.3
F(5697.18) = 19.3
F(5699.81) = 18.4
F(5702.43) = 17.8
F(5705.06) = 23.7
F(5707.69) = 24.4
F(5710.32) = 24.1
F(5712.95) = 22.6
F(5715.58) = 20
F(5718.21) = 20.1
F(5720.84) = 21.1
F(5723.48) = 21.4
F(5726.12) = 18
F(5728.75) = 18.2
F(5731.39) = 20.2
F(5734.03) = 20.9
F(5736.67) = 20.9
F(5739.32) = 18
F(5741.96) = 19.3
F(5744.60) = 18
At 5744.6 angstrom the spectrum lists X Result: 18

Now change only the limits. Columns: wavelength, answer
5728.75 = 18.2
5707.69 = 24.4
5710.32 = 24.1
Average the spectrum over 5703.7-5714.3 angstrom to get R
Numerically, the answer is 23.7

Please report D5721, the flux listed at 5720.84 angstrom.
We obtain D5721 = 21.1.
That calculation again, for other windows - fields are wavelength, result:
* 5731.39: 20.2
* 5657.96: 20.1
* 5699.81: 18.4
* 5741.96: 19.3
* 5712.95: 22.6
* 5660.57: 24.2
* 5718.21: 20.1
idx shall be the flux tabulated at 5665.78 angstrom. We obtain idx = 20.9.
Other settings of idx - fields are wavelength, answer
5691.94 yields 25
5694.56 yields 21.3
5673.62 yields 20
